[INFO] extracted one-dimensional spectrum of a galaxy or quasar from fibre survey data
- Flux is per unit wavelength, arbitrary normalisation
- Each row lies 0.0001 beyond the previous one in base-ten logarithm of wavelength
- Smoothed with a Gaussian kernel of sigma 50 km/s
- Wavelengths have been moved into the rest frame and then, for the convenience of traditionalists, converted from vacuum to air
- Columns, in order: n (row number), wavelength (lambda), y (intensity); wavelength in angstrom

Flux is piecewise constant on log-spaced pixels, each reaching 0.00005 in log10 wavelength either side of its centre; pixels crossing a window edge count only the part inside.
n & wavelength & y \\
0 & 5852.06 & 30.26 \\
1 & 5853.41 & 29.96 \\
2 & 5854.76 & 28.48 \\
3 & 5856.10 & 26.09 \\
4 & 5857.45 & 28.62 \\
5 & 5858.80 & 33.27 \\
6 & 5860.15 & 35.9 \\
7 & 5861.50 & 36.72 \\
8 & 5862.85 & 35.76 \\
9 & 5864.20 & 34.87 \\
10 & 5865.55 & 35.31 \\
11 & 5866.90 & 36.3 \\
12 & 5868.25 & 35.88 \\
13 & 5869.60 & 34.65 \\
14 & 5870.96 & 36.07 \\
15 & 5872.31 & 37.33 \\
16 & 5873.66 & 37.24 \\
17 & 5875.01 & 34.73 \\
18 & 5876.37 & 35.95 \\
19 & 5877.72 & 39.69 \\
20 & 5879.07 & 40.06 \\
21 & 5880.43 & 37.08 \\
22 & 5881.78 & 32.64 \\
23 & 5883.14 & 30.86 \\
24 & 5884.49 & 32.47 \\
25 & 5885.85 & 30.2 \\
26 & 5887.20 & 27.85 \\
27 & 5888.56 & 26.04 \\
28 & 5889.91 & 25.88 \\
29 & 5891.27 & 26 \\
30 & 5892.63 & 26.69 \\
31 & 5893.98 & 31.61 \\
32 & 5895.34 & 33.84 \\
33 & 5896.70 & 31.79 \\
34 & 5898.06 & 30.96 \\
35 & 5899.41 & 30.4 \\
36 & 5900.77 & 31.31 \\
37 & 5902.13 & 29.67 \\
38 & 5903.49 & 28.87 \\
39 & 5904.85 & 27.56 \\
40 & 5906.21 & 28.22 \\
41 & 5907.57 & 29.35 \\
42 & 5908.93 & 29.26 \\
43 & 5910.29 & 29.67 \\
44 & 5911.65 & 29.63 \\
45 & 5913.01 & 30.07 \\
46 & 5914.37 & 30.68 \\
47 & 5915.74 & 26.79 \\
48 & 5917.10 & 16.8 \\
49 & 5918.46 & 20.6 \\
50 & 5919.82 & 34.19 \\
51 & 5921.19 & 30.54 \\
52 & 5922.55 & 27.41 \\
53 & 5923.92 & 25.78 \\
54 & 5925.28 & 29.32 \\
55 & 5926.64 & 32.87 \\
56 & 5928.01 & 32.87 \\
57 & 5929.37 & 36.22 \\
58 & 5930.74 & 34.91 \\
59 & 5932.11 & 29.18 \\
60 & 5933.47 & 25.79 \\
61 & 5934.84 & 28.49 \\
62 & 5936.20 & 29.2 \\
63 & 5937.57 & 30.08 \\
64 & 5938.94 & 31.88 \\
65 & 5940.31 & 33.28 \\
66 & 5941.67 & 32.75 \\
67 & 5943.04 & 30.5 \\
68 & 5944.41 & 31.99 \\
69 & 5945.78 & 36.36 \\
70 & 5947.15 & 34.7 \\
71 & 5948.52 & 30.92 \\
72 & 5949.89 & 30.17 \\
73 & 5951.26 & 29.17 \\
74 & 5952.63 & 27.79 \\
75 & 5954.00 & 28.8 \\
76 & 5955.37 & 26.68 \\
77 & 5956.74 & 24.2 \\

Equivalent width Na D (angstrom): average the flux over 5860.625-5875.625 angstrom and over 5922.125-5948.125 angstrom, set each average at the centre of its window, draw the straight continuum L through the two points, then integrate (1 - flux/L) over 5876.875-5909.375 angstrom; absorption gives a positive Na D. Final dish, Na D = 3.24 angstrom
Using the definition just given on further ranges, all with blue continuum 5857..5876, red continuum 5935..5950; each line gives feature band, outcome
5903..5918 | 2.51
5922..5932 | 0.41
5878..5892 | 1.36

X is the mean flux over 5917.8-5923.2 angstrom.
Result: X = 28.2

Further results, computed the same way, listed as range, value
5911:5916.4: 29.3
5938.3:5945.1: 32.1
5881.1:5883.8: 31.8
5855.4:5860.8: 31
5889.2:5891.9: 26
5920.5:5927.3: 29.2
